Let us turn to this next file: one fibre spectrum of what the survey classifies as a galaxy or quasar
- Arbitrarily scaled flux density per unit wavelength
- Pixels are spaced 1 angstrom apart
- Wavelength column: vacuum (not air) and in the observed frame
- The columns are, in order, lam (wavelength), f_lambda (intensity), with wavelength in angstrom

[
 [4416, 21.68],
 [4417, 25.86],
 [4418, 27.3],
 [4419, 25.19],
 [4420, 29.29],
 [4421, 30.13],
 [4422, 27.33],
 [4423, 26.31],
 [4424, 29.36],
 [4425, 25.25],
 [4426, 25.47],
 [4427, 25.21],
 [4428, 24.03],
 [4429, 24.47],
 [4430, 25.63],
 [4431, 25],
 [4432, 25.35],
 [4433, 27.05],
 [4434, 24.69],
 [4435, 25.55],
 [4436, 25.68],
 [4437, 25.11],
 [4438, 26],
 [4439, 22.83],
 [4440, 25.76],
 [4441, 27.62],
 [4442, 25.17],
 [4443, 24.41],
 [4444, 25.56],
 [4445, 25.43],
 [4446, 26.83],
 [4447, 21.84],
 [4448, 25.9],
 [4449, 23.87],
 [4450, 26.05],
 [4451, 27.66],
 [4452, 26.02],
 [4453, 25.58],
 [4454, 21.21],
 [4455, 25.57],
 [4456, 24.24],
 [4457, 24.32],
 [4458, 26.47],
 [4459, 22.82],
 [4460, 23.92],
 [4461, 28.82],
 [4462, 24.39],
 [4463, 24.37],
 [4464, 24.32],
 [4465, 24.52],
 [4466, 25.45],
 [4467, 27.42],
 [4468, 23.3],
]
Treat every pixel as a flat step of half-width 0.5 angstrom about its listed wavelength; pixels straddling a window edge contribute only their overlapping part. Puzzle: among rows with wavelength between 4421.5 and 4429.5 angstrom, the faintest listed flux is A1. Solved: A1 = 24.03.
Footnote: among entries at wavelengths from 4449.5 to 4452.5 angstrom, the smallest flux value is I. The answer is 26.02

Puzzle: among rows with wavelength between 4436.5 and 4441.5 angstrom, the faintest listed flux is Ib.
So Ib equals 22.83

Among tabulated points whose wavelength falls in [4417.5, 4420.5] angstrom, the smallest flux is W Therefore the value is 25.19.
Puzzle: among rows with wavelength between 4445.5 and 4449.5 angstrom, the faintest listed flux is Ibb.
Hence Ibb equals 21.84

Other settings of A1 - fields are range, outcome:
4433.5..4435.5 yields 24.69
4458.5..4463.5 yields 22.82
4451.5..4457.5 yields 21.21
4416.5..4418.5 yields 25.86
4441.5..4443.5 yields 24.41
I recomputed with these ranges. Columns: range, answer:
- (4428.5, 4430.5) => 24.47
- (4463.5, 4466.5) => 24.32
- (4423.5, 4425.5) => 25.25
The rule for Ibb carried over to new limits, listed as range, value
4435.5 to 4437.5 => 25.11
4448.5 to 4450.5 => 23.87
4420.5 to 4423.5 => 26.31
